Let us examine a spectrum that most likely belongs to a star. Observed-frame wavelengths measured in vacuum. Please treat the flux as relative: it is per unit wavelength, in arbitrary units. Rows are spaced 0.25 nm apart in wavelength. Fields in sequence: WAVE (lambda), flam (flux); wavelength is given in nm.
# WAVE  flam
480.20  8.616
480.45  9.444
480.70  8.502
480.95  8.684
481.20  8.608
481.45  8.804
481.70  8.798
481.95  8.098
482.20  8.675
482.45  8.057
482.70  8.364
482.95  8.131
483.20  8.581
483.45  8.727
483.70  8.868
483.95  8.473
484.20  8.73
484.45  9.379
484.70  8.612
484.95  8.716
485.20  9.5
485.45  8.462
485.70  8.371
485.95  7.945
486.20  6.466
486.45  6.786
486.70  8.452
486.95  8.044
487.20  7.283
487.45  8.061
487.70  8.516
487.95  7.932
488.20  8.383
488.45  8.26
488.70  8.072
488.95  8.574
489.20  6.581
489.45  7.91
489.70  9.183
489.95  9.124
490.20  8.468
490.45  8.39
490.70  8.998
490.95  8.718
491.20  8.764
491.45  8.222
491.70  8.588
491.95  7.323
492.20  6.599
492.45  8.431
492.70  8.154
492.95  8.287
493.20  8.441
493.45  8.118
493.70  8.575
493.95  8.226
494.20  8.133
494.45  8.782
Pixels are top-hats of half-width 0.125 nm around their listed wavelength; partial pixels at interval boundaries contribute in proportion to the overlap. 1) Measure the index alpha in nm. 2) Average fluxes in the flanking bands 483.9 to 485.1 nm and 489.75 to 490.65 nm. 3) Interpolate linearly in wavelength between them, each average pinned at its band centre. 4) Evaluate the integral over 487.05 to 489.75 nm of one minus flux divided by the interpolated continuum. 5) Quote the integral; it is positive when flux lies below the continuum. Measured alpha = 0.22 nm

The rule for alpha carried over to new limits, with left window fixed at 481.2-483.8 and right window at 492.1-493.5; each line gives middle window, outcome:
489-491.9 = -0.10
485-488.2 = 0.12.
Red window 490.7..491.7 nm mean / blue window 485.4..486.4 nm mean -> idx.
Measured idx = 1.12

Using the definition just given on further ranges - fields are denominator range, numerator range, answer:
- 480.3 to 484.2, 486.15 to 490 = 0.93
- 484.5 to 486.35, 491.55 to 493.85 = 0.97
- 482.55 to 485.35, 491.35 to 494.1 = 0.93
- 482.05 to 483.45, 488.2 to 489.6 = 0.95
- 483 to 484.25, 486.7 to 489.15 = 0.94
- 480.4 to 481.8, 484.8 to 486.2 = 0.96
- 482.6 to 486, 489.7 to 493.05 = 0.96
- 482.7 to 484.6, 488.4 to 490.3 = 0.95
